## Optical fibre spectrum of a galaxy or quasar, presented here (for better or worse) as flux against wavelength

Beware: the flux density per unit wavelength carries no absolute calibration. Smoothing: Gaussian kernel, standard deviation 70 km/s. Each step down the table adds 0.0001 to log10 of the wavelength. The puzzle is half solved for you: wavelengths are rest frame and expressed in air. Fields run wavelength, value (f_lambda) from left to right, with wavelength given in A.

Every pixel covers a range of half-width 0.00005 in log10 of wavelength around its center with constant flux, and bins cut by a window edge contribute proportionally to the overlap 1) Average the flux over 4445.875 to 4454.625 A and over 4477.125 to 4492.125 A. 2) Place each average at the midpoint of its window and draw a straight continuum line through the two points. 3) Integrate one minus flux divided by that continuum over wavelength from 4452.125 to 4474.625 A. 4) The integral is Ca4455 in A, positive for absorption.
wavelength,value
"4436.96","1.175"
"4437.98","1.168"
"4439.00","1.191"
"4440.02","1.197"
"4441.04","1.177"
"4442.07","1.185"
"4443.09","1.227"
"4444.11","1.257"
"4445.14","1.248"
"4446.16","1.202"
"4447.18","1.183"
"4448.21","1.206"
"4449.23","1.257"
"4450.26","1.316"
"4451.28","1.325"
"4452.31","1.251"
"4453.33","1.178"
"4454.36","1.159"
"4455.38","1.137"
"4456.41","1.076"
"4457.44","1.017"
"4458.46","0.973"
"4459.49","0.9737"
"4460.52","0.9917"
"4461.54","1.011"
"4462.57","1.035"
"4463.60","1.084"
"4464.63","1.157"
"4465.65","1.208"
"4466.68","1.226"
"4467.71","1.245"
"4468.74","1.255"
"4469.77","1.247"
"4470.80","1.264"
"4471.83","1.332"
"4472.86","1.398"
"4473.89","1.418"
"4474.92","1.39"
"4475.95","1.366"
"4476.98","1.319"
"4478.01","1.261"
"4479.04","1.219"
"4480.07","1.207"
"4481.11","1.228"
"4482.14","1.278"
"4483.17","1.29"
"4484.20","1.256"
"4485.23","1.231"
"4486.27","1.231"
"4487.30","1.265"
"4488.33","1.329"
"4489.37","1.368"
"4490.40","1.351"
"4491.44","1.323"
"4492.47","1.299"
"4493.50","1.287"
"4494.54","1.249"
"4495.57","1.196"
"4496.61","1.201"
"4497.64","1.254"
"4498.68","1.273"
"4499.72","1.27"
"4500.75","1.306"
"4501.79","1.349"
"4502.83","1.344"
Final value 1.5 A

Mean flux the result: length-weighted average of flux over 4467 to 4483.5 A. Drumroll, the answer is 1.29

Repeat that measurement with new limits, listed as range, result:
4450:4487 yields 1.21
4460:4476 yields 1.22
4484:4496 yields 1.28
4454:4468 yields 1.09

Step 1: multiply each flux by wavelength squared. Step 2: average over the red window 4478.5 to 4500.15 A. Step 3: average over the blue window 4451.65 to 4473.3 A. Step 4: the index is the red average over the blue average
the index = 1.1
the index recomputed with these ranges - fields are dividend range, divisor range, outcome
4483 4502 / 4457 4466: 1.24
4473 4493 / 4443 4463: 1.14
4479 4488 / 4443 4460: 1.08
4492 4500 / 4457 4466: 1.21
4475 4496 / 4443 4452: 1.04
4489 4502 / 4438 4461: 1.12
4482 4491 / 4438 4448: 1.09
